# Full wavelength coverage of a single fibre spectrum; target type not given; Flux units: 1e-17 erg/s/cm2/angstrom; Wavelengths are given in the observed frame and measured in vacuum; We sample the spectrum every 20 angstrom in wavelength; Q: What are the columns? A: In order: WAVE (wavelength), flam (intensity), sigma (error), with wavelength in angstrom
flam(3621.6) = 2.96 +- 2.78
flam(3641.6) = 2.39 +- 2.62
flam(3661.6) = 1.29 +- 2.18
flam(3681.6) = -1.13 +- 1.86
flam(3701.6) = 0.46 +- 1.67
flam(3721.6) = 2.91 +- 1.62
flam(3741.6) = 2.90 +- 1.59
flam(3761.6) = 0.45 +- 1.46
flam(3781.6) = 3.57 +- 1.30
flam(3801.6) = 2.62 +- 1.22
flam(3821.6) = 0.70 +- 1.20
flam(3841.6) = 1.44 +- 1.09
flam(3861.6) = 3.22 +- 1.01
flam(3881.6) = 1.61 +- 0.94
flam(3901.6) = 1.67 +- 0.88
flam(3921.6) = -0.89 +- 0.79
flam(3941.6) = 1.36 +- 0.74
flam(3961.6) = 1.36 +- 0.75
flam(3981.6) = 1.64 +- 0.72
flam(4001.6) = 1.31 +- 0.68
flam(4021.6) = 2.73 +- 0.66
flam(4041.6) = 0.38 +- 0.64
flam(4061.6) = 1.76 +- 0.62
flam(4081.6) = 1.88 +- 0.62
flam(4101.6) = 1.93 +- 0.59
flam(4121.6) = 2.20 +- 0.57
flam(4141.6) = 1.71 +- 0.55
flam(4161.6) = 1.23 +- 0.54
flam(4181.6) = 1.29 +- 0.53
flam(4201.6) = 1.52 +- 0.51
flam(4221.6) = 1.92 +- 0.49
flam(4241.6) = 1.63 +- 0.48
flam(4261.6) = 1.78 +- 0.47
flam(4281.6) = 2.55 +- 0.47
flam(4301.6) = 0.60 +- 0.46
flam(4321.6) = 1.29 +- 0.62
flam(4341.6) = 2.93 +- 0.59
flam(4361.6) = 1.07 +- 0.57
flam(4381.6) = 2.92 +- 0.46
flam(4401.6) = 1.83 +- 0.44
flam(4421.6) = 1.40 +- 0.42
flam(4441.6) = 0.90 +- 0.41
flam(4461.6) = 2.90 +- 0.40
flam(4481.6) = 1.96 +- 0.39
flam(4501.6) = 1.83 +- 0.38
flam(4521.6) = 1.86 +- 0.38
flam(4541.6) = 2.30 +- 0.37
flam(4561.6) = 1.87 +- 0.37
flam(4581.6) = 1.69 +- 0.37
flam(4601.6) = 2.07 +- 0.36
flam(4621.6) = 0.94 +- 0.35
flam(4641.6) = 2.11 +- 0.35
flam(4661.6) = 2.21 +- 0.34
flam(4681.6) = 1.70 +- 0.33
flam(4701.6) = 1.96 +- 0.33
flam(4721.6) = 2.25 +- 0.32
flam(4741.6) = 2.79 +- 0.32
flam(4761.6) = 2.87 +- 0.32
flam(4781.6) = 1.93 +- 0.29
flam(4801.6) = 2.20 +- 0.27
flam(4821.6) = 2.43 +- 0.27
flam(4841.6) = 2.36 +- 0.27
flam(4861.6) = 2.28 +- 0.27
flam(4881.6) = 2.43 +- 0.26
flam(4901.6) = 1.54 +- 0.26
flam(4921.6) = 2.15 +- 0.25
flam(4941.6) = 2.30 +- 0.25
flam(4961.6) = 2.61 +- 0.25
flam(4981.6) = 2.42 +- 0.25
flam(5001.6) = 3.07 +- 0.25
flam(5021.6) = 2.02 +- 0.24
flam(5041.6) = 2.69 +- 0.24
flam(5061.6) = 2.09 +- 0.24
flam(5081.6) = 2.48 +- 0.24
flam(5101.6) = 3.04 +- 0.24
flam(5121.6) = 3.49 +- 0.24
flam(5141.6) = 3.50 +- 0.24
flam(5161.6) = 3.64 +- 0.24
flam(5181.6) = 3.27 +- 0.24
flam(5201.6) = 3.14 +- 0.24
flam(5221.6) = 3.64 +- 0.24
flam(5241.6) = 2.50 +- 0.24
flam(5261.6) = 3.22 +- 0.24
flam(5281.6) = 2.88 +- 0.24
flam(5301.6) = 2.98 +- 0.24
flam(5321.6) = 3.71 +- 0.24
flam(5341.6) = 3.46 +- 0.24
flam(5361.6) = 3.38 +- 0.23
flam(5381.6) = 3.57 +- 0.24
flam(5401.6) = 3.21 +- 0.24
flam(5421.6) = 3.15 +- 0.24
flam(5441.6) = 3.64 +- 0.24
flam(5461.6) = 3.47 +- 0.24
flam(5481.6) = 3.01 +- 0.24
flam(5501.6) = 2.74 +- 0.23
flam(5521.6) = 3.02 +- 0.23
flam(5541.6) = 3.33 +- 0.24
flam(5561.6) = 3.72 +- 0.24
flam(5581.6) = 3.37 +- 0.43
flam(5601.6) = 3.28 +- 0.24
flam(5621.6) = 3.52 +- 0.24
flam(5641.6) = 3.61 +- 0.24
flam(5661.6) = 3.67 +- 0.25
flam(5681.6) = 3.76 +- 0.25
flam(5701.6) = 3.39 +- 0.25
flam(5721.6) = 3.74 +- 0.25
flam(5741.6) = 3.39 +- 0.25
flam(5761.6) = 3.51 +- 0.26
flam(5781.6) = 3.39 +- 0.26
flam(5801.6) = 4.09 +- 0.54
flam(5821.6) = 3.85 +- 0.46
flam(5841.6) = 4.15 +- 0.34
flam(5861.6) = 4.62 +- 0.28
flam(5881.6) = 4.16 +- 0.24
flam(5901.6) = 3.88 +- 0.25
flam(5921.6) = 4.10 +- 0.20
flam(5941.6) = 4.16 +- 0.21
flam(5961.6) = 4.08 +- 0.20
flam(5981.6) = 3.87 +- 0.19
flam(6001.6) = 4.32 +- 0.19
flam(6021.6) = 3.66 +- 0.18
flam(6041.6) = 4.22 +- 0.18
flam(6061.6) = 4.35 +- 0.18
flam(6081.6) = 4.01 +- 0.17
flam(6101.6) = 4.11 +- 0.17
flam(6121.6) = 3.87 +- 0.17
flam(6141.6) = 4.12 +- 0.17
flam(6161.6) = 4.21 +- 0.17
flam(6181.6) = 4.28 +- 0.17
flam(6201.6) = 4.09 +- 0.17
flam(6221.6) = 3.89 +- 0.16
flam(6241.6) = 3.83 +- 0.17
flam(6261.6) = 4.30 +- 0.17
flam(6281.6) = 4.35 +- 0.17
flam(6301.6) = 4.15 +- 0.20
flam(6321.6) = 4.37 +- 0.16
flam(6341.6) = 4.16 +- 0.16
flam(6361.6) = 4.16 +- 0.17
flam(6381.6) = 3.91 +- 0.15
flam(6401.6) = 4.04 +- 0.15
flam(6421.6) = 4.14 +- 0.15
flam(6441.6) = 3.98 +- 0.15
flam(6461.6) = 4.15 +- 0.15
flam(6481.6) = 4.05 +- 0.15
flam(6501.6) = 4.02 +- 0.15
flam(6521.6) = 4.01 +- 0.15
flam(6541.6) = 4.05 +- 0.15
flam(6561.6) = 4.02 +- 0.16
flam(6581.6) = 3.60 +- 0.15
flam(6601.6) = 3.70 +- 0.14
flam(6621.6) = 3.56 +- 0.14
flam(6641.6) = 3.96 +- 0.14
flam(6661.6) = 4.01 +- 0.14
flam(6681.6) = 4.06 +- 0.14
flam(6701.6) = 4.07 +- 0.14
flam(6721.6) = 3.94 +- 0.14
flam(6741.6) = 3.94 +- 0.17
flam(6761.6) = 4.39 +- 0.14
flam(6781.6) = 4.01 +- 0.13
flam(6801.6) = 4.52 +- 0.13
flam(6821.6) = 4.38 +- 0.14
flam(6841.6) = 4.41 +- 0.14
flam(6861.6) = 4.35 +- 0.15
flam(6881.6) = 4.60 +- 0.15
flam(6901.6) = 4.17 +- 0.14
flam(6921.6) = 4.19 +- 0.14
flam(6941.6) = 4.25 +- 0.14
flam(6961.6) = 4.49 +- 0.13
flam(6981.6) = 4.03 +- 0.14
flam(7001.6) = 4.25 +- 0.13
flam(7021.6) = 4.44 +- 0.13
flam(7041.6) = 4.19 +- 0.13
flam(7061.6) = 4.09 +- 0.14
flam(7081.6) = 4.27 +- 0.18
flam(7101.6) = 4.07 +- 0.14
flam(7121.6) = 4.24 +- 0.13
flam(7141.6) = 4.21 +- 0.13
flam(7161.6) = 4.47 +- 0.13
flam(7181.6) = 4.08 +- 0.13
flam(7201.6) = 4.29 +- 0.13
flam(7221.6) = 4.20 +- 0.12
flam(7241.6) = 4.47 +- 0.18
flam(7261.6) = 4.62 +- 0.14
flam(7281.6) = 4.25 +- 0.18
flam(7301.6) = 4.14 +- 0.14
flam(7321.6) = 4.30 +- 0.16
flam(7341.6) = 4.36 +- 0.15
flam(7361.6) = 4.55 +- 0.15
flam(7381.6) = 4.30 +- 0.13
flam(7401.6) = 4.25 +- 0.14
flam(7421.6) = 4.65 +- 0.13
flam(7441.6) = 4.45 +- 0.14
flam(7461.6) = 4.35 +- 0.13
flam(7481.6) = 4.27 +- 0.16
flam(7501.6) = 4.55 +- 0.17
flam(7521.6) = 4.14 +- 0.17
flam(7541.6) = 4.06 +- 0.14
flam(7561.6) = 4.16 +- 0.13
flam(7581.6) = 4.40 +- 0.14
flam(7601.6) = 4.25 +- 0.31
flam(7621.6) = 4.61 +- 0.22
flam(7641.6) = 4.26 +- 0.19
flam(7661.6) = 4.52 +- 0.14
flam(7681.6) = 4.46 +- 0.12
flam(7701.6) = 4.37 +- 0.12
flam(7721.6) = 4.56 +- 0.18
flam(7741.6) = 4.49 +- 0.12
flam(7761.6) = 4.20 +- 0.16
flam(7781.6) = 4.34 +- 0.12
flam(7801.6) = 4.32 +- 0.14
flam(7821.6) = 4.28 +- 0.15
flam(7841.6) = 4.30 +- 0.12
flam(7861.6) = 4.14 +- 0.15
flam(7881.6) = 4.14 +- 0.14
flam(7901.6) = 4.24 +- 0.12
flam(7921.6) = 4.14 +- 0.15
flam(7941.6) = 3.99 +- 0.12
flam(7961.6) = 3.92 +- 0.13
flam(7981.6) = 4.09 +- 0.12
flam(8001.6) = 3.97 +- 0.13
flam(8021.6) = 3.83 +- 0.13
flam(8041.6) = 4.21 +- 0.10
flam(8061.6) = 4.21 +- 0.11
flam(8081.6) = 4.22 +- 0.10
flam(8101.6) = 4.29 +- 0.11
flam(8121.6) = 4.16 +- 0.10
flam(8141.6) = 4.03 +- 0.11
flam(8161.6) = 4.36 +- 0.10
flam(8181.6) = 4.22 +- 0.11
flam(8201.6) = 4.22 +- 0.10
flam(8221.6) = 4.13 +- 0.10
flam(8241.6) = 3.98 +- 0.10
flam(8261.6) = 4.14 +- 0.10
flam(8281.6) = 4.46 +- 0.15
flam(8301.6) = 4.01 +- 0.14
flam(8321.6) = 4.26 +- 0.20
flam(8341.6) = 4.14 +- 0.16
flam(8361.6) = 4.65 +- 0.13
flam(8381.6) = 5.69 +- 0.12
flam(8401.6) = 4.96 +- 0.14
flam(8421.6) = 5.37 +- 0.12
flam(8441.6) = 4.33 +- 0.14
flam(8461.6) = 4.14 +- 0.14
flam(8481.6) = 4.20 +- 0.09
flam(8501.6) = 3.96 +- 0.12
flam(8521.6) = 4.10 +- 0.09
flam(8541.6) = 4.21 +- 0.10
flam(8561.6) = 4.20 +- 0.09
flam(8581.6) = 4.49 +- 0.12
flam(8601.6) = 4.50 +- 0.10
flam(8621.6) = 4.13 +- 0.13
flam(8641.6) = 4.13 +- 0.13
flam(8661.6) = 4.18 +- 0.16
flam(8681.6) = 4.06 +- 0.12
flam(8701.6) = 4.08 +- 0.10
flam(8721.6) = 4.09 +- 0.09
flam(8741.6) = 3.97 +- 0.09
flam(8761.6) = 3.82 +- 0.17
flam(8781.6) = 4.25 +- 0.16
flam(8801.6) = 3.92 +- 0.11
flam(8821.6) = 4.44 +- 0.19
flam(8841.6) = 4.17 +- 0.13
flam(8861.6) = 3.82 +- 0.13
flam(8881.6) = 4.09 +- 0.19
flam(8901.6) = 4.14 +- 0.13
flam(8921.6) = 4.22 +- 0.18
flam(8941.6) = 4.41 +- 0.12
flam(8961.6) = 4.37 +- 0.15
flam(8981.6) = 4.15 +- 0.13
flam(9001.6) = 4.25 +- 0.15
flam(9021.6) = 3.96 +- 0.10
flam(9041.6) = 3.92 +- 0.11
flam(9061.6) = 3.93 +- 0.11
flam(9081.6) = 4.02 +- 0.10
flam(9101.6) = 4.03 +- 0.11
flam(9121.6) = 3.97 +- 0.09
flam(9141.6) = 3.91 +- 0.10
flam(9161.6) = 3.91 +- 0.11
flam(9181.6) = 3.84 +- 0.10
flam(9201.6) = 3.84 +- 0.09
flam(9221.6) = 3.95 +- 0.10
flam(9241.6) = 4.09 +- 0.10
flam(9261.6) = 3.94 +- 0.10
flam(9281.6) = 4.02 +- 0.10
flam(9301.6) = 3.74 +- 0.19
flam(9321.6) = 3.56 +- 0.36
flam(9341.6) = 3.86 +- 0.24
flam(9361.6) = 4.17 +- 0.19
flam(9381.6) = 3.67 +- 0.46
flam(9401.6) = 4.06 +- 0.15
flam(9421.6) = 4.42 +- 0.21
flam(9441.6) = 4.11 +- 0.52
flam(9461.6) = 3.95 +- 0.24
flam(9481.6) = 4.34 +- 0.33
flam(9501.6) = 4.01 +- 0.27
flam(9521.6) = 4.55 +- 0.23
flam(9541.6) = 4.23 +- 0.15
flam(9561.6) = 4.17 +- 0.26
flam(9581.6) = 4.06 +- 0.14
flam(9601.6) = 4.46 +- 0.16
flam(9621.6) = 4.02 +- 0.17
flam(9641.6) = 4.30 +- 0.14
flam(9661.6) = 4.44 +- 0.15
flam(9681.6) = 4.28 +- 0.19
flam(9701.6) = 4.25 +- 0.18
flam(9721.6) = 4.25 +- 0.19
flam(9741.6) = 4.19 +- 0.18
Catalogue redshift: 0.28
